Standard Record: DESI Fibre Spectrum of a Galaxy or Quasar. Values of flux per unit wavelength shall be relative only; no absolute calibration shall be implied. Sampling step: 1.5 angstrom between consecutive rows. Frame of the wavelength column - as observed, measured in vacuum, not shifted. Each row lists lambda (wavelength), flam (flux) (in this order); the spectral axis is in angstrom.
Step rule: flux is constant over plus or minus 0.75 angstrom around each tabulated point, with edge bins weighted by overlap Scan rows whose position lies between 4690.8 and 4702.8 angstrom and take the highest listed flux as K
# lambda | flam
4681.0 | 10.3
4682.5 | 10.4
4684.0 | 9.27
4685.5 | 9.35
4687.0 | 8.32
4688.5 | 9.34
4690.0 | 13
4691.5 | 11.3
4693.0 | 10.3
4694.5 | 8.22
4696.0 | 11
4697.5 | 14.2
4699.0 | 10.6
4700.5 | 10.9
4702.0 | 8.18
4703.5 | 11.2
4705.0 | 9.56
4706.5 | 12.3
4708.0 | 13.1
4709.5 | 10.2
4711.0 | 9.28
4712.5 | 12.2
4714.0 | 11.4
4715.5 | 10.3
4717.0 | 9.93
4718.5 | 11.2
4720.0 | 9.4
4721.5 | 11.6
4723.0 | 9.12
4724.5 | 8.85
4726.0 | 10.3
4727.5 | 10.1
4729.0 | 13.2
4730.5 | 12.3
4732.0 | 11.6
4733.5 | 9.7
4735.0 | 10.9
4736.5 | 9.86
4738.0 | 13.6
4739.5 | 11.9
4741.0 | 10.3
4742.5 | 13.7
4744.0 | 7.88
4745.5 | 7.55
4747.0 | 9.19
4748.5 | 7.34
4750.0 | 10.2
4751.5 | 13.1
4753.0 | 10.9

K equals 14.2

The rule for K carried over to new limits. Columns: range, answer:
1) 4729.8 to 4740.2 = 13.6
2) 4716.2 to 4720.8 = 11.2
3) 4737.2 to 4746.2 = 13.7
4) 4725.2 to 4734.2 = 13.2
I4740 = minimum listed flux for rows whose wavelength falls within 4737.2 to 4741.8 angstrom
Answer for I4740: 10.3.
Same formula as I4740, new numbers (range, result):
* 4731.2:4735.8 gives 9.7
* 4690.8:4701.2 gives 8.22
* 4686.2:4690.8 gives 8.32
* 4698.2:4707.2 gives 8.18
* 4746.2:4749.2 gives 7.34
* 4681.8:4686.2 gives 9.27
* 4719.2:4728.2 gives 8.85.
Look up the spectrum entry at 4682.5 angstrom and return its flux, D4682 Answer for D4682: 10.4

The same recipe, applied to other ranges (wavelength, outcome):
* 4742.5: 13.7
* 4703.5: 11.2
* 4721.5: 11.6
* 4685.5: 9.35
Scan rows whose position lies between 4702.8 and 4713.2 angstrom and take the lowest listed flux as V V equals 9.28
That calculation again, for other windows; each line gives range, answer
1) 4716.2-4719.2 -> 9.93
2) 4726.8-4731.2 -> 10.1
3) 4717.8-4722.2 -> 9.4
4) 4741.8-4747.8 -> 7.55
